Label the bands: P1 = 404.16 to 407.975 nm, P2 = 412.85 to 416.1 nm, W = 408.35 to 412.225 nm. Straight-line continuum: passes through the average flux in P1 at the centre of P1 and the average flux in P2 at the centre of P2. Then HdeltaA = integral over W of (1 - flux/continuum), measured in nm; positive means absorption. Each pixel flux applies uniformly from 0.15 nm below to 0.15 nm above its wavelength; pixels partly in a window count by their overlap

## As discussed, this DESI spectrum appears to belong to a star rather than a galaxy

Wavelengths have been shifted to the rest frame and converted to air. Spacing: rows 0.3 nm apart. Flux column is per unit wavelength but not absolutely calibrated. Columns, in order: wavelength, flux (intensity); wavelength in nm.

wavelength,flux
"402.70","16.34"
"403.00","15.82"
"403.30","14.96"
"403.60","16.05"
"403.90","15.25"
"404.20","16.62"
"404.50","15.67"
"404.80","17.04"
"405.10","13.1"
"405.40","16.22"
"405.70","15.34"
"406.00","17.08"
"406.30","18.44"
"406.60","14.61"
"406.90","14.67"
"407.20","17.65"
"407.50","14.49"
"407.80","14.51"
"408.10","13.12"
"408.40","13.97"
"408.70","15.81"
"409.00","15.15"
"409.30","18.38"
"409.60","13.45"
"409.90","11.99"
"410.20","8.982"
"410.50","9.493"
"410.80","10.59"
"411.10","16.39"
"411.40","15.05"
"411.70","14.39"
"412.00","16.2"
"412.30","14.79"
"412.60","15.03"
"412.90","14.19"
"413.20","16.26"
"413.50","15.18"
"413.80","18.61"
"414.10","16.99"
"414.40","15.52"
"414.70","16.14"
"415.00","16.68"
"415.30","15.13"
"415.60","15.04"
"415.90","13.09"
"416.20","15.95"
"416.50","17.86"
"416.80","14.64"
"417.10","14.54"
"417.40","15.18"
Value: 0.470 nm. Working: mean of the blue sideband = 15.8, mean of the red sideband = 15.8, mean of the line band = 13.8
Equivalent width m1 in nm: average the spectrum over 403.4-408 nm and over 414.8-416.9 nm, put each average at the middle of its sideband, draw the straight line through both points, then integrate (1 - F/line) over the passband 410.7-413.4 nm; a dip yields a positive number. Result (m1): 0.13 nm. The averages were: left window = 15.7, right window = 15.5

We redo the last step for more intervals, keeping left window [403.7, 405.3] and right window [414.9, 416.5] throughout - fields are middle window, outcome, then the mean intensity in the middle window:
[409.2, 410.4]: 0.21 nm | 12.8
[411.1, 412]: 0.01 nm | 15.2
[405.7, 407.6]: -0.07 nm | 16.1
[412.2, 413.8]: 0.00 nm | 15.4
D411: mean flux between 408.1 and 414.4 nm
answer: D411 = 14.5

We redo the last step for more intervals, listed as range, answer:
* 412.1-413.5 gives 15.1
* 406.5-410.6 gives 14.1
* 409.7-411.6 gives 12.2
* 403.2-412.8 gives 14.8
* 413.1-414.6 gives 16.5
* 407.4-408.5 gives 14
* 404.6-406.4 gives 16.1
